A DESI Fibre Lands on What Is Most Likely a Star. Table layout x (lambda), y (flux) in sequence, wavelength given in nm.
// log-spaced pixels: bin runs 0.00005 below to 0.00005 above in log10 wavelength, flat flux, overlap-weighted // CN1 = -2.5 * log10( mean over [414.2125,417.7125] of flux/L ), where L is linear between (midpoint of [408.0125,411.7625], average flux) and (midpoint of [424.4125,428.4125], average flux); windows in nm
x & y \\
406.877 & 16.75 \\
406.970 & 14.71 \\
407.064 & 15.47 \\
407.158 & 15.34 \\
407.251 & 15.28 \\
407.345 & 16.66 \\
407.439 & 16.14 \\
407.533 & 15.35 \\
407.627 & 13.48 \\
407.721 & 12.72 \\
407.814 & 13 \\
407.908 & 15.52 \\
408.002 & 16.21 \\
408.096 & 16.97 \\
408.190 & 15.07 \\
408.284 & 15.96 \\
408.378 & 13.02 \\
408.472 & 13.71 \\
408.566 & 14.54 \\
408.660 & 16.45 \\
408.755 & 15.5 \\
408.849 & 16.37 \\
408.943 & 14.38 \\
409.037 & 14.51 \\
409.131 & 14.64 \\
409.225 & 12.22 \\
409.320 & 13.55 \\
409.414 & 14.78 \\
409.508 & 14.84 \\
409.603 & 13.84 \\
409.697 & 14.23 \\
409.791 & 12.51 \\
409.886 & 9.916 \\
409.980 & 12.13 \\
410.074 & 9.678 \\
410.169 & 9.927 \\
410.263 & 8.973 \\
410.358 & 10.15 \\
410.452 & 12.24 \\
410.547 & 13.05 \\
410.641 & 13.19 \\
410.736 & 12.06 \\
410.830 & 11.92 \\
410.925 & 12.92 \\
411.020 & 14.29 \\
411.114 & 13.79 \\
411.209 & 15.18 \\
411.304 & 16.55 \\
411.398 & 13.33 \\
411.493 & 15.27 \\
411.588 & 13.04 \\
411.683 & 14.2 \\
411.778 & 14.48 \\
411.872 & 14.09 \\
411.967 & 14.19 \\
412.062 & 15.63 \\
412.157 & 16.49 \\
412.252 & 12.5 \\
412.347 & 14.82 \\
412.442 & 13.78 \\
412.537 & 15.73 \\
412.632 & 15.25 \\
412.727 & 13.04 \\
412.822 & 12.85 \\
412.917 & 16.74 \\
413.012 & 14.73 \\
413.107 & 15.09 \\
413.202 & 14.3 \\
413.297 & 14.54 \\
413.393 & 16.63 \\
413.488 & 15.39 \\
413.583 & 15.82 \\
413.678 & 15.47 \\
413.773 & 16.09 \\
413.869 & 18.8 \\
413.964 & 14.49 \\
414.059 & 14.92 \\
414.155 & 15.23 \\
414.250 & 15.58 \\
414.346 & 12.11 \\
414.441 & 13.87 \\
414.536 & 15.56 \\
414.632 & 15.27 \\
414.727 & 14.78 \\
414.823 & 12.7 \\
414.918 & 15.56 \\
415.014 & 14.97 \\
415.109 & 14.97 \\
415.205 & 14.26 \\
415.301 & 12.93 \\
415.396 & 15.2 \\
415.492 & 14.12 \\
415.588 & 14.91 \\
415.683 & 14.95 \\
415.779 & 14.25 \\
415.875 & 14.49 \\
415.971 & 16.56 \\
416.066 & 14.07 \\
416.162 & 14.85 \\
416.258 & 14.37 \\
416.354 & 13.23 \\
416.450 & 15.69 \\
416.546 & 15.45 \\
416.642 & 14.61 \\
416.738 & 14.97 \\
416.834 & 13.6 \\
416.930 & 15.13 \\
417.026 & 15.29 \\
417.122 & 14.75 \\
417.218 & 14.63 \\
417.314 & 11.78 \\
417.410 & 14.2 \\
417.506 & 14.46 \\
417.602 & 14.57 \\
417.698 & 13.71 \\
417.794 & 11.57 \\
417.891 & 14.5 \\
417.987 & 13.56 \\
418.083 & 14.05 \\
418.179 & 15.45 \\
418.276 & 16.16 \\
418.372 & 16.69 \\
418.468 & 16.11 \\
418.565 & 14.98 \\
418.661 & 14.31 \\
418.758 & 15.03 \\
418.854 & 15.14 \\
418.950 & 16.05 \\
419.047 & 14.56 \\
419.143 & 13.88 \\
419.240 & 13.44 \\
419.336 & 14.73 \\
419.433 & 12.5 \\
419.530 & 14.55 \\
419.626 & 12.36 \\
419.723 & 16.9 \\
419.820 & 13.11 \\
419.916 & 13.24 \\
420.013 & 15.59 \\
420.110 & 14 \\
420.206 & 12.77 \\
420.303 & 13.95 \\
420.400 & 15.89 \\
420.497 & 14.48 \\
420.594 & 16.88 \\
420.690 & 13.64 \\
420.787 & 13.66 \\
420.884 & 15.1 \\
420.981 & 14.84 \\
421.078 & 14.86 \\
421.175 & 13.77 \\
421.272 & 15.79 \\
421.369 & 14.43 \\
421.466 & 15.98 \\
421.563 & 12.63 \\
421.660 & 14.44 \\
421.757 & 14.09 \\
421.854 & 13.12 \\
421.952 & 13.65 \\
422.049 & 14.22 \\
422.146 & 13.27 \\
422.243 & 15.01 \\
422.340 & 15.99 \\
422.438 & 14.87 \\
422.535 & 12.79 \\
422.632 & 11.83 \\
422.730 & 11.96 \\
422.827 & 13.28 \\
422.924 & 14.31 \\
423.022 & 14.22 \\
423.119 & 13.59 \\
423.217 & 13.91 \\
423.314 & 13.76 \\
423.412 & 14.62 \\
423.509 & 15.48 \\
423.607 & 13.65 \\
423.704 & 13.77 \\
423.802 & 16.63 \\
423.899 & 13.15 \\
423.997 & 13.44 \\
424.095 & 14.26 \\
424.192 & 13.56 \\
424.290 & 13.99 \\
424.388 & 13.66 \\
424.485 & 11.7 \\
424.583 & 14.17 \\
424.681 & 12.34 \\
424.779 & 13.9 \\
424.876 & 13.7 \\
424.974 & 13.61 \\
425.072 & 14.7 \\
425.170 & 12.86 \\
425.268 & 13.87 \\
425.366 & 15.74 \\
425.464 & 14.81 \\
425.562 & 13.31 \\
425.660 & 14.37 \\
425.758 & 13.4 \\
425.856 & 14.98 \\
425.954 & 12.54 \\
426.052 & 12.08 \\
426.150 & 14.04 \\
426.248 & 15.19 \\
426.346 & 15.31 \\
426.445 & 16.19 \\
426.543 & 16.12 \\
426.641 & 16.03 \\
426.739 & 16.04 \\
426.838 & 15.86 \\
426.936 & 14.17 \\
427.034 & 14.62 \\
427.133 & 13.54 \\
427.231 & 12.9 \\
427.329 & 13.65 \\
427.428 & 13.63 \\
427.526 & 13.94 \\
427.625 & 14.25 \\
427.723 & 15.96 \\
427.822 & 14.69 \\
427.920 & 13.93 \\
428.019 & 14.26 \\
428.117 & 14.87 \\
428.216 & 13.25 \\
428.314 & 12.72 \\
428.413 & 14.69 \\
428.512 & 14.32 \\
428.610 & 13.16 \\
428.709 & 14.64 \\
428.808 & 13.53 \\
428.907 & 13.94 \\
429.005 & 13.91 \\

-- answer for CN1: -0.05 mag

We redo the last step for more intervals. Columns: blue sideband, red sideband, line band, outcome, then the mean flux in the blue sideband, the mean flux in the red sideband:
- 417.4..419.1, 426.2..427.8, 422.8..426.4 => 0.06 mag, 14.7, 14.8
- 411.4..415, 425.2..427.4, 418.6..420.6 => 0.02 mag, 14.8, 14.5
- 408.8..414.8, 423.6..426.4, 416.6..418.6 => -0.04 mag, 14.1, 13.9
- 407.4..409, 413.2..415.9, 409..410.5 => 0.21 mag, 15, 14.9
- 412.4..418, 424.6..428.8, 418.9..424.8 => 0.02 mag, 14.7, 14.2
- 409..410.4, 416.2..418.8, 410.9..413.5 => -0.12 mag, 12.4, 14.5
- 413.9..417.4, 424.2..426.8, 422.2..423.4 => 0.04 mag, 14.6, 14.2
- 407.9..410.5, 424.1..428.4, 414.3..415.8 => -0.05 mag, 13.6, 14.2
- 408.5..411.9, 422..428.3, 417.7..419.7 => -0.05 mag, 13.4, 14.1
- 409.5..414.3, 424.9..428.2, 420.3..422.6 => -0.02 mag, 14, 14.4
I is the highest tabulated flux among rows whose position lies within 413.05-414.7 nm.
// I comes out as 18.8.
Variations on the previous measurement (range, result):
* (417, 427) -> 16.9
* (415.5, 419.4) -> 16.69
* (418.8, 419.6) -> 16.05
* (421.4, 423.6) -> 15.99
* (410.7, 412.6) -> 16.55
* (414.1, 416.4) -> 16.56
